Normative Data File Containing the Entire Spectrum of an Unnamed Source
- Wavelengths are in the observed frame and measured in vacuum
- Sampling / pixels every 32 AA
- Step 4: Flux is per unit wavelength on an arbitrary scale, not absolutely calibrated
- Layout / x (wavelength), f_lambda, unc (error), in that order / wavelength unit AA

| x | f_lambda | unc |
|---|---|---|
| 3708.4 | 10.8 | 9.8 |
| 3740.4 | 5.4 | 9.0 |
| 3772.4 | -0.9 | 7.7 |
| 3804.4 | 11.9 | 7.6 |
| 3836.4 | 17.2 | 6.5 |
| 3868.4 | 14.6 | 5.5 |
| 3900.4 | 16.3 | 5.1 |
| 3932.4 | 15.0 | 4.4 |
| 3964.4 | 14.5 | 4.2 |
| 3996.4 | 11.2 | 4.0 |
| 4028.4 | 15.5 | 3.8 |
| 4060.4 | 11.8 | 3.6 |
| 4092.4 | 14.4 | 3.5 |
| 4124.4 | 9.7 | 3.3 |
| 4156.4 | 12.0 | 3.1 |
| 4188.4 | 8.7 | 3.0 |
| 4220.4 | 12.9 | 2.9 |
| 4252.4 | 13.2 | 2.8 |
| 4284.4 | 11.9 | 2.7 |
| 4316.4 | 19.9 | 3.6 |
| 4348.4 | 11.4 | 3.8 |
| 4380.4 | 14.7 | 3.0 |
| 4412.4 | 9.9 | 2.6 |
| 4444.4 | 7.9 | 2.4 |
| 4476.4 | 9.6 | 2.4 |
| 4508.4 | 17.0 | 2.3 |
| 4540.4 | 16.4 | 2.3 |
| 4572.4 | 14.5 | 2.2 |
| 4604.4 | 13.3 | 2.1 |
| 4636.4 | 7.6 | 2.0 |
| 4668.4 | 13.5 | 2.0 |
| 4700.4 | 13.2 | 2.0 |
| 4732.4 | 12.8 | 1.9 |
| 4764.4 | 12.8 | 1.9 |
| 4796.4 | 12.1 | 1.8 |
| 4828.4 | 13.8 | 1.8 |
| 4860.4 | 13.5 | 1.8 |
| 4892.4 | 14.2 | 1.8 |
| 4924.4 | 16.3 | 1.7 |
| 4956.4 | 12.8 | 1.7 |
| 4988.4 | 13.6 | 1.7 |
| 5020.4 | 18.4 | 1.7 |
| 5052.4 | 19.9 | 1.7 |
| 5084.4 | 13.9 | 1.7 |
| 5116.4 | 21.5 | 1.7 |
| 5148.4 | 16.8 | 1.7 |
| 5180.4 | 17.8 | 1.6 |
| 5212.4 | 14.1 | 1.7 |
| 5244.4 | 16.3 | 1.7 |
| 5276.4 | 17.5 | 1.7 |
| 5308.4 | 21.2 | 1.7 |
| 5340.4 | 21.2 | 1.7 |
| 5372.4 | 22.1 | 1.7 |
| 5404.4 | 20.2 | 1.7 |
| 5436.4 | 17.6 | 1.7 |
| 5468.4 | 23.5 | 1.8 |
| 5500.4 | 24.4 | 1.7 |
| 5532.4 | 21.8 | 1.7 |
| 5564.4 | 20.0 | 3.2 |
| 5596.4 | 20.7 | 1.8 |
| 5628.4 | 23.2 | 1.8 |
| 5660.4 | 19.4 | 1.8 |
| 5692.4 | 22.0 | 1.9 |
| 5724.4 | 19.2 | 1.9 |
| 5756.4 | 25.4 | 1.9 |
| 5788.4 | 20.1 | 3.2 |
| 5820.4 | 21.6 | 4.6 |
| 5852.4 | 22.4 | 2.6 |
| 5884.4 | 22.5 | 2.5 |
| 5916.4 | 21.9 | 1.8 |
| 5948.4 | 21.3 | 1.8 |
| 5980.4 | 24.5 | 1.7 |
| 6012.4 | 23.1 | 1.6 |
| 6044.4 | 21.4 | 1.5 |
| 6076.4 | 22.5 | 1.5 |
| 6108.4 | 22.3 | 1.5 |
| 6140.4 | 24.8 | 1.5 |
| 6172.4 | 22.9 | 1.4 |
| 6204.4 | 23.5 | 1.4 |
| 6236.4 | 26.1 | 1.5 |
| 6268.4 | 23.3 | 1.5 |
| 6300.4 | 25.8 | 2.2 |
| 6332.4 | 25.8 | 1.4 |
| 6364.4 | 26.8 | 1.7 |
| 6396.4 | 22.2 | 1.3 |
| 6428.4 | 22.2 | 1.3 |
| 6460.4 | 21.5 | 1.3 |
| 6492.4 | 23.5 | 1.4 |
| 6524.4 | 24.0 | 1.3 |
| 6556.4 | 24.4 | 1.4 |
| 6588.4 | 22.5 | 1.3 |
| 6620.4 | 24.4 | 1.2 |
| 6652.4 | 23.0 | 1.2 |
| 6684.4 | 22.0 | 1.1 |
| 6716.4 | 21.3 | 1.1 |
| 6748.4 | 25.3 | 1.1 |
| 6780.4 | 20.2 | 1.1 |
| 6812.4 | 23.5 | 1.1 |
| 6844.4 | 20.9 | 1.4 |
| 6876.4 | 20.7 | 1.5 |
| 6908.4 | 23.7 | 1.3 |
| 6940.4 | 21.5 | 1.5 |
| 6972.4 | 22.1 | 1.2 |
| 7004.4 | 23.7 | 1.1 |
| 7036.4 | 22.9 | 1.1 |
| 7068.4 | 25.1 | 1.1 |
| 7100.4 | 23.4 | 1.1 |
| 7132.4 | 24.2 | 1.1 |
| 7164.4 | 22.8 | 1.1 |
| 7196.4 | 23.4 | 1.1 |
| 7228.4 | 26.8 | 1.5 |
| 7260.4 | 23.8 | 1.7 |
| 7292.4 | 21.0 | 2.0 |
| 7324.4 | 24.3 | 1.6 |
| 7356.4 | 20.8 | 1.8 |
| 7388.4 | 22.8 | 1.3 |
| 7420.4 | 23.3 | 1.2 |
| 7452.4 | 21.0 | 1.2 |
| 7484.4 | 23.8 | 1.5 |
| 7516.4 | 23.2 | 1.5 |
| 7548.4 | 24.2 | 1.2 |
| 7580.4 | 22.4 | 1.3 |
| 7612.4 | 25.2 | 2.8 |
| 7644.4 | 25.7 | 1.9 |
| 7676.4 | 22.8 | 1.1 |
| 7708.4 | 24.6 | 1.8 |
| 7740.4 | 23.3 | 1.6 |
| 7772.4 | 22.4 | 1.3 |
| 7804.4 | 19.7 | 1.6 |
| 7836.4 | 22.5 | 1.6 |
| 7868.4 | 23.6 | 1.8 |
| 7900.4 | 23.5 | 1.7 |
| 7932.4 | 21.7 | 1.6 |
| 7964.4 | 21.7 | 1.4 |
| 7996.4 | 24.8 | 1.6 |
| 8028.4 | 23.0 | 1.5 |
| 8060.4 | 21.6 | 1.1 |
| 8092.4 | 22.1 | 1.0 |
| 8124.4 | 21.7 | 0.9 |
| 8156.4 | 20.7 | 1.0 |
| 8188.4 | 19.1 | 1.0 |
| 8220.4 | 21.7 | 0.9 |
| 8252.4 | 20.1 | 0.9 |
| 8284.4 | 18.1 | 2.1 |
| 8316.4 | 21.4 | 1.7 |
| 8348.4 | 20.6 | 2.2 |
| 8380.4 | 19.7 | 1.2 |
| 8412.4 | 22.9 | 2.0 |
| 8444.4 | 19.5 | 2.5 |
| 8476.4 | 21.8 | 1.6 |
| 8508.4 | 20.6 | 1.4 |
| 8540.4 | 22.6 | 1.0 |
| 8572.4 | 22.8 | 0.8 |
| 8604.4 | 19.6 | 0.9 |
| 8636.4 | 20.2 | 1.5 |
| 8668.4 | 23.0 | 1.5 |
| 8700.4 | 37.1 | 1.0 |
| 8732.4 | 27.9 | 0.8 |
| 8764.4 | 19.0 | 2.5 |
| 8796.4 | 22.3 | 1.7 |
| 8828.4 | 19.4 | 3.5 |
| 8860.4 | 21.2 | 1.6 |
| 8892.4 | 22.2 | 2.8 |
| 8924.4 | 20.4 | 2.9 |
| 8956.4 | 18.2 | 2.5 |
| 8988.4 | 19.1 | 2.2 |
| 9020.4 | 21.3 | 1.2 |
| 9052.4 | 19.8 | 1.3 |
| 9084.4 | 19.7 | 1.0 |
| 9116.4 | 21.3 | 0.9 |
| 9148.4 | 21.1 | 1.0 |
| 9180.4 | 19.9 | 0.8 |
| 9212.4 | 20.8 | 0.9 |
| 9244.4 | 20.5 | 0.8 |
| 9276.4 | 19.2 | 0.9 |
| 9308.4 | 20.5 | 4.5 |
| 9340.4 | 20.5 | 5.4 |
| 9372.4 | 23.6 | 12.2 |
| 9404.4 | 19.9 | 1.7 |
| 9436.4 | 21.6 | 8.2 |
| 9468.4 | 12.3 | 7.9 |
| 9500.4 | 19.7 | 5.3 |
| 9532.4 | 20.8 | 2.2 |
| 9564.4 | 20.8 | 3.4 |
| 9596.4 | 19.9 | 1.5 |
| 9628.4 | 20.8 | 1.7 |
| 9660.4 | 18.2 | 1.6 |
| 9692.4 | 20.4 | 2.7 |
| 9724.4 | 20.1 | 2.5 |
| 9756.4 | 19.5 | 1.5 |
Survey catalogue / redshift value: 0.32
